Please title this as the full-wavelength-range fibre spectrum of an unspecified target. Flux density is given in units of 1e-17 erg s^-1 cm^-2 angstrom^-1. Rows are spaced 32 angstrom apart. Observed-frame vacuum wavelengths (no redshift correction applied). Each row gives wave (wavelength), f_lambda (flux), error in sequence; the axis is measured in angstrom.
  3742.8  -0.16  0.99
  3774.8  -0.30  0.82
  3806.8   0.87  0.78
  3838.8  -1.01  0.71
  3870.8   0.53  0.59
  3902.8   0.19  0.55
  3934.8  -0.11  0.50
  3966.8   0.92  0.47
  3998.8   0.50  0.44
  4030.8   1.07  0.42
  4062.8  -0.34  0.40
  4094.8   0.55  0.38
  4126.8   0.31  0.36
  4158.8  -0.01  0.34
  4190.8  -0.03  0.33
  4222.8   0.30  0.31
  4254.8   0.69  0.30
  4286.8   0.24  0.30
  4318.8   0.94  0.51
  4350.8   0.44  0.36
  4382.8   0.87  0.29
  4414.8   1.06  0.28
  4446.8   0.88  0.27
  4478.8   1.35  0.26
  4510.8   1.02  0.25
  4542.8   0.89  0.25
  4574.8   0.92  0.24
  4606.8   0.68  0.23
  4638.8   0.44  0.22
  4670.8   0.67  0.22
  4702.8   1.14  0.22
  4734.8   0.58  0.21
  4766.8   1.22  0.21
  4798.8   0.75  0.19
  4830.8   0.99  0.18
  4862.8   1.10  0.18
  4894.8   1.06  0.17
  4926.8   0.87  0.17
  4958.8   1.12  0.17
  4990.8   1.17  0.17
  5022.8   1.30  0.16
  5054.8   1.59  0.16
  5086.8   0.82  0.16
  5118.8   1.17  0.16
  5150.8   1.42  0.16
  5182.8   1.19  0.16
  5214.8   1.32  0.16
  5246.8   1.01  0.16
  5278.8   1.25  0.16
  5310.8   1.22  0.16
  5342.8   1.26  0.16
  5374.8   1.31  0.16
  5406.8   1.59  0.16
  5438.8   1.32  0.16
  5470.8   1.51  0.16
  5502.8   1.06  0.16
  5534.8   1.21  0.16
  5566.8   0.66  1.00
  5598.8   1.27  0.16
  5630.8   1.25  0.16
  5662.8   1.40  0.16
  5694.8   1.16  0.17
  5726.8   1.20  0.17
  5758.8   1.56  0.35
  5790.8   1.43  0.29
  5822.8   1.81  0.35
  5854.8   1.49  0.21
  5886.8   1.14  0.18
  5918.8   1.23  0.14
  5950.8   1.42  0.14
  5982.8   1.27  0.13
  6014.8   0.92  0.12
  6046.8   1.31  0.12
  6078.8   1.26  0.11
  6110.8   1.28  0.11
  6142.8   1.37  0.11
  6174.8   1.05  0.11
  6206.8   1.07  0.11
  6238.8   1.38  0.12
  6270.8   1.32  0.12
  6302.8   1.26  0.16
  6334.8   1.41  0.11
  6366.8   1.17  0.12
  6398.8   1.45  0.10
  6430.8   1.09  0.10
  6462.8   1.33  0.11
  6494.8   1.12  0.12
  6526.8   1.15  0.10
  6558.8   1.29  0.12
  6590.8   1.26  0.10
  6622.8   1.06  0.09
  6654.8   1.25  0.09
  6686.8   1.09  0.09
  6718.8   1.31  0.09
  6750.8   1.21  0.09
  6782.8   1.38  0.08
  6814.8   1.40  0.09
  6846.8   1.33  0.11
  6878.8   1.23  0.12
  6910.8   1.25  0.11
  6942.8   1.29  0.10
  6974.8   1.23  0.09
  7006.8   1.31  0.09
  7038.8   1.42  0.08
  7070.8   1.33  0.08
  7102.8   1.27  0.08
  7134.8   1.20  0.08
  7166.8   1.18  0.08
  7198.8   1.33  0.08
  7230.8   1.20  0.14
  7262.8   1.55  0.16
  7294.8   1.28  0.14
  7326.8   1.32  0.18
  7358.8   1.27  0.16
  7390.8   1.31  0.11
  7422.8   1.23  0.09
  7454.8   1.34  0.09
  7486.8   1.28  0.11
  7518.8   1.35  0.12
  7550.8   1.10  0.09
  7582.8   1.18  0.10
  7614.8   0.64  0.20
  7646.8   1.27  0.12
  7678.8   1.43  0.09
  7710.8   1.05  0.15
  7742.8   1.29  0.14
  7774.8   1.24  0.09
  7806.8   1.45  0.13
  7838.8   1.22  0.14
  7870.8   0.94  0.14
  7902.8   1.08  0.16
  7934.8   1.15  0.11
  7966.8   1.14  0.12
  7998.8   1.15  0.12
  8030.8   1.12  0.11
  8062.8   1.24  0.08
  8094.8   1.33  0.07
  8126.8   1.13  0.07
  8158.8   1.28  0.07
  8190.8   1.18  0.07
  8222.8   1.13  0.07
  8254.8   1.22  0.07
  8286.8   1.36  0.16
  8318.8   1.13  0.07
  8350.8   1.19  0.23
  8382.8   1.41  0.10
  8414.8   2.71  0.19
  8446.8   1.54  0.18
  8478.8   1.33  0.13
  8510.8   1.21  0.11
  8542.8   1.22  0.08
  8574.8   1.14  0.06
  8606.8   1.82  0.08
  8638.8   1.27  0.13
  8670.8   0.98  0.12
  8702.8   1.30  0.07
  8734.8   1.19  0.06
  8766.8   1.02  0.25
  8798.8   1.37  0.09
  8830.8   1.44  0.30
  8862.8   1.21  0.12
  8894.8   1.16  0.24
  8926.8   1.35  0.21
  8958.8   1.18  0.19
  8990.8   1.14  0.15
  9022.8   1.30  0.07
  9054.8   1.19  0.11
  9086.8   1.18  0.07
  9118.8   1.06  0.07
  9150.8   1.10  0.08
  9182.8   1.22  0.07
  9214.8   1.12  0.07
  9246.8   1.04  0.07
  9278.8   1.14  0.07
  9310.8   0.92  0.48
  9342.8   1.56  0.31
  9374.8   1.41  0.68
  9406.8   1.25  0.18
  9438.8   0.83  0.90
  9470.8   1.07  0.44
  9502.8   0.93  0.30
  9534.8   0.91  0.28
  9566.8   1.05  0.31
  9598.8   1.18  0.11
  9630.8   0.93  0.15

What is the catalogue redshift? 0.280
